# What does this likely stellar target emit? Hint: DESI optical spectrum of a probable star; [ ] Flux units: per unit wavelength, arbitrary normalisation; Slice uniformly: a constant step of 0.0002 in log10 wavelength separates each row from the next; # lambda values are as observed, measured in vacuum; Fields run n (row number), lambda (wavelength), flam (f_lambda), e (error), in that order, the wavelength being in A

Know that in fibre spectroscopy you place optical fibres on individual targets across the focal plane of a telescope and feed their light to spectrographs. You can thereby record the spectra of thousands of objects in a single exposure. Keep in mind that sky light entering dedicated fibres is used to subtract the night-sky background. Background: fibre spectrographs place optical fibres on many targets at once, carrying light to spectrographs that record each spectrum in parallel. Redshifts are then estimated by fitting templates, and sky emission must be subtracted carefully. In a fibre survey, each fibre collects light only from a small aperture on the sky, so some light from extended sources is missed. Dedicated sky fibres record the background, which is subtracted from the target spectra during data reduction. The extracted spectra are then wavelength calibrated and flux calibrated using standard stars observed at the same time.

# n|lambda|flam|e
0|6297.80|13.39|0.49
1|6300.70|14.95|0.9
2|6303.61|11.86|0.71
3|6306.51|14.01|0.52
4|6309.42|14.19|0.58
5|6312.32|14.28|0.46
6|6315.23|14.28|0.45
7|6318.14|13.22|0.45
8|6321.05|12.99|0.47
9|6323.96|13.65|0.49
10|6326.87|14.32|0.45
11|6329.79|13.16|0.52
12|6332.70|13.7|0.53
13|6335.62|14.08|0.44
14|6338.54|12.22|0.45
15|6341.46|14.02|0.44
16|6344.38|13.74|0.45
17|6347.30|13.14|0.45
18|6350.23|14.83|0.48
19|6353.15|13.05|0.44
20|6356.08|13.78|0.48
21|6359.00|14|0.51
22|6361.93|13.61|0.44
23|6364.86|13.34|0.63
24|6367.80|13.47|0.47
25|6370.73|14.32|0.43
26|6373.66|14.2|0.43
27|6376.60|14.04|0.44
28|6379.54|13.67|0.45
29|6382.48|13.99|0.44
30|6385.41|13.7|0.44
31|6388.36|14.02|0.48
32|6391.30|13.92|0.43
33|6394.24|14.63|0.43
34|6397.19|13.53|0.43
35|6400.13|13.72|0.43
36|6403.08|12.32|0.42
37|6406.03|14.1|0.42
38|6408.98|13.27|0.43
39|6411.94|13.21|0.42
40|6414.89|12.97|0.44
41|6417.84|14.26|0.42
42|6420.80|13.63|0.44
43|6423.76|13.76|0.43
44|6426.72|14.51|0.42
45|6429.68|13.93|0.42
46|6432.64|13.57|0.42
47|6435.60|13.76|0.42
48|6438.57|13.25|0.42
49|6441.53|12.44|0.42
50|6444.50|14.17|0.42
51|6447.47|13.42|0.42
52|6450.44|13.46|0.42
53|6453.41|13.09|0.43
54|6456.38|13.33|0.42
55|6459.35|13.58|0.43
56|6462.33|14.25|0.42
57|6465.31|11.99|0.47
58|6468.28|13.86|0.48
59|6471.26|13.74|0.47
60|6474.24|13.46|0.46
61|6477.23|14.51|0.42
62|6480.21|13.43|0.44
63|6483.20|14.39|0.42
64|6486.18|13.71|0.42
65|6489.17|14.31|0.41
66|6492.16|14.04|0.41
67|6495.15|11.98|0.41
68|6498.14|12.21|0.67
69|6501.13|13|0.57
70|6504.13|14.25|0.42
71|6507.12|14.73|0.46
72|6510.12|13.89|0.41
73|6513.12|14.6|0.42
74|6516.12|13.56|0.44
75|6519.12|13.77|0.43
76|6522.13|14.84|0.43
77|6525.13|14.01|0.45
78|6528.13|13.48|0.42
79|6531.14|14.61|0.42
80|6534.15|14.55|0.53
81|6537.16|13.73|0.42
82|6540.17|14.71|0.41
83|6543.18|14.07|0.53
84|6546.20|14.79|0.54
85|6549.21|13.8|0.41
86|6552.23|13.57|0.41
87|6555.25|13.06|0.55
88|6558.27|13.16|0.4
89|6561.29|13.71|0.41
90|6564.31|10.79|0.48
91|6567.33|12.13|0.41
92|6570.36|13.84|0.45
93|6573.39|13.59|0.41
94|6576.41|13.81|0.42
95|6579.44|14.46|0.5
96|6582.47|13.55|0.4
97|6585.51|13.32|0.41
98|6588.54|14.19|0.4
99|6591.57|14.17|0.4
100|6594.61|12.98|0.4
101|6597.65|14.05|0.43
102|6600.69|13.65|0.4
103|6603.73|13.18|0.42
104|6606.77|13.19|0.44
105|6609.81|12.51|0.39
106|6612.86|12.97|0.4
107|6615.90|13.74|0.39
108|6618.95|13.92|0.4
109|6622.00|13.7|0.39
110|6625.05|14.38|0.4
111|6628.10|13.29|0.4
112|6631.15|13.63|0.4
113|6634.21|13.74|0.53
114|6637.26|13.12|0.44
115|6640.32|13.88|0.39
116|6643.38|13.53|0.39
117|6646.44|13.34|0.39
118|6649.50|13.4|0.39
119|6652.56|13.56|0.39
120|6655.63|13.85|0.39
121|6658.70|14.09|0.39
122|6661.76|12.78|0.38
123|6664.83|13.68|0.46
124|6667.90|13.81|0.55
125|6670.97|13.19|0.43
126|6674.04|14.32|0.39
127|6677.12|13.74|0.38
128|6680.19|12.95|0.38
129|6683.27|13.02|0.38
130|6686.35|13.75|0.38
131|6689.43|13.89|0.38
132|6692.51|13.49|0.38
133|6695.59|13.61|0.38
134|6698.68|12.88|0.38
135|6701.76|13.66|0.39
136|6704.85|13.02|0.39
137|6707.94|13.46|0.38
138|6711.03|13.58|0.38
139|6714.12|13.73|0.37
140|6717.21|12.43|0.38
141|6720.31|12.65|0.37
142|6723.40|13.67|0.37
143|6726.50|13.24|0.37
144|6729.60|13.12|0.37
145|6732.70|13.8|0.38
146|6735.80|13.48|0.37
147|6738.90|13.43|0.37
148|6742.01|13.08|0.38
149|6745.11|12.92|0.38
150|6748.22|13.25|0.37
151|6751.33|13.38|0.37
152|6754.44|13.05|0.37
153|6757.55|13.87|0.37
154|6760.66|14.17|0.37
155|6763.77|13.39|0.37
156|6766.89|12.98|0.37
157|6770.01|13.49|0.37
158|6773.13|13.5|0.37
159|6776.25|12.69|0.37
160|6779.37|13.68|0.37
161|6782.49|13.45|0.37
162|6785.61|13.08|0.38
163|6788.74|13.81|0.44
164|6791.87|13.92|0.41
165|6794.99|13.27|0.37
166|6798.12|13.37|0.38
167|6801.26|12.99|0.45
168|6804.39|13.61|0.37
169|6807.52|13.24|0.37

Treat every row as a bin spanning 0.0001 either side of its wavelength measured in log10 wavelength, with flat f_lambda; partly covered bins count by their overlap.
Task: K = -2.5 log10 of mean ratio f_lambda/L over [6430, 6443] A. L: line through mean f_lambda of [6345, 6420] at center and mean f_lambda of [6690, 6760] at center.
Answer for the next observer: 0.03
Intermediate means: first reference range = 13.7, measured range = 13.3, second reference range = 13.3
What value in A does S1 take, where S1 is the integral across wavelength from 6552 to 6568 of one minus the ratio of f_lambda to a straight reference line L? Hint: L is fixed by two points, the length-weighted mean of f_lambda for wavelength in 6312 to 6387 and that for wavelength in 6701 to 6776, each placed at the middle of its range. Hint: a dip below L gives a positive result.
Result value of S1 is 1.0 A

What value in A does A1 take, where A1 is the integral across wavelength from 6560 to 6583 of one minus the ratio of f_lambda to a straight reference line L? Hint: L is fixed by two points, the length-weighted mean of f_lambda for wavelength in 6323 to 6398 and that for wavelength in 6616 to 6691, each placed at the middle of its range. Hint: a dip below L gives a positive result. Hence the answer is 0.7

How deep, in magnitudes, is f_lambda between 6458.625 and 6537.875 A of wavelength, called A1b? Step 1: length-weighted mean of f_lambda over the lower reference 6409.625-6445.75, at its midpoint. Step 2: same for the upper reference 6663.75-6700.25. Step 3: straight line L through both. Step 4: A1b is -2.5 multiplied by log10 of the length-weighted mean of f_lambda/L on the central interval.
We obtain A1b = -0.02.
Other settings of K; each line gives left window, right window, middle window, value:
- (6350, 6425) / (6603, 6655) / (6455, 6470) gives 0.02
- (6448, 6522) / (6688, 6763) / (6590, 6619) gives 0.01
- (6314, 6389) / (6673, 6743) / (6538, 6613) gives 0.00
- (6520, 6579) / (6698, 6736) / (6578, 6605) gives -0.01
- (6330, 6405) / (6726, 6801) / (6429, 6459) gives 0.02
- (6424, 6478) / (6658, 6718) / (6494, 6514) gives 0.00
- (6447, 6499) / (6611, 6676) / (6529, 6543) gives -0.06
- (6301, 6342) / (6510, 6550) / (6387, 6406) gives 0.01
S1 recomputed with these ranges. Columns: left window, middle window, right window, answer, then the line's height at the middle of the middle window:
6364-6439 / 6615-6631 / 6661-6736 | -0.4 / 13.5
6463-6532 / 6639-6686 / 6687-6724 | -0.4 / 13.4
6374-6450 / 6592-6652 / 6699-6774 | -0.2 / 13.5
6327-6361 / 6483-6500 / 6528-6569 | 0.3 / 13.6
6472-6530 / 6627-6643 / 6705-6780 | 0.0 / 13.5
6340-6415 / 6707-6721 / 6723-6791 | 0.2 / 13.4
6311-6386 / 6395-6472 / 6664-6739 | 0.8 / 13.7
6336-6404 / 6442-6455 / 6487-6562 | 0.3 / 13.8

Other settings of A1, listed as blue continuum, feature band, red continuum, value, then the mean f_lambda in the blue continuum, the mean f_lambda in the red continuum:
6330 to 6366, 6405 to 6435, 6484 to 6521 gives -0.14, 13.6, 13.7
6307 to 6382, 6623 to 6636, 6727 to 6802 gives -0.24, 13.7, 13.4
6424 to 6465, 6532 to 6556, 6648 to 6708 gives -0.97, 13.6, 13.5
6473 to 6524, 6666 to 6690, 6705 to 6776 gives -0.21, 13.8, 13.3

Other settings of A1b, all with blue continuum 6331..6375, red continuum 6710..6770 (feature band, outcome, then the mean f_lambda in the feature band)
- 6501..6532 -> -0.04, 14.1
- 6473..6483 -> -0.02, 13.9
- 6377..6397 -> -0.02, 14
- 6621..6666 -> -0.01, 13.6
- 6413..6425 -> 0.00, 13.6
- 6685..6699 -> -0.02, 13.6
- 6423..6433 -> -0.03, 14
